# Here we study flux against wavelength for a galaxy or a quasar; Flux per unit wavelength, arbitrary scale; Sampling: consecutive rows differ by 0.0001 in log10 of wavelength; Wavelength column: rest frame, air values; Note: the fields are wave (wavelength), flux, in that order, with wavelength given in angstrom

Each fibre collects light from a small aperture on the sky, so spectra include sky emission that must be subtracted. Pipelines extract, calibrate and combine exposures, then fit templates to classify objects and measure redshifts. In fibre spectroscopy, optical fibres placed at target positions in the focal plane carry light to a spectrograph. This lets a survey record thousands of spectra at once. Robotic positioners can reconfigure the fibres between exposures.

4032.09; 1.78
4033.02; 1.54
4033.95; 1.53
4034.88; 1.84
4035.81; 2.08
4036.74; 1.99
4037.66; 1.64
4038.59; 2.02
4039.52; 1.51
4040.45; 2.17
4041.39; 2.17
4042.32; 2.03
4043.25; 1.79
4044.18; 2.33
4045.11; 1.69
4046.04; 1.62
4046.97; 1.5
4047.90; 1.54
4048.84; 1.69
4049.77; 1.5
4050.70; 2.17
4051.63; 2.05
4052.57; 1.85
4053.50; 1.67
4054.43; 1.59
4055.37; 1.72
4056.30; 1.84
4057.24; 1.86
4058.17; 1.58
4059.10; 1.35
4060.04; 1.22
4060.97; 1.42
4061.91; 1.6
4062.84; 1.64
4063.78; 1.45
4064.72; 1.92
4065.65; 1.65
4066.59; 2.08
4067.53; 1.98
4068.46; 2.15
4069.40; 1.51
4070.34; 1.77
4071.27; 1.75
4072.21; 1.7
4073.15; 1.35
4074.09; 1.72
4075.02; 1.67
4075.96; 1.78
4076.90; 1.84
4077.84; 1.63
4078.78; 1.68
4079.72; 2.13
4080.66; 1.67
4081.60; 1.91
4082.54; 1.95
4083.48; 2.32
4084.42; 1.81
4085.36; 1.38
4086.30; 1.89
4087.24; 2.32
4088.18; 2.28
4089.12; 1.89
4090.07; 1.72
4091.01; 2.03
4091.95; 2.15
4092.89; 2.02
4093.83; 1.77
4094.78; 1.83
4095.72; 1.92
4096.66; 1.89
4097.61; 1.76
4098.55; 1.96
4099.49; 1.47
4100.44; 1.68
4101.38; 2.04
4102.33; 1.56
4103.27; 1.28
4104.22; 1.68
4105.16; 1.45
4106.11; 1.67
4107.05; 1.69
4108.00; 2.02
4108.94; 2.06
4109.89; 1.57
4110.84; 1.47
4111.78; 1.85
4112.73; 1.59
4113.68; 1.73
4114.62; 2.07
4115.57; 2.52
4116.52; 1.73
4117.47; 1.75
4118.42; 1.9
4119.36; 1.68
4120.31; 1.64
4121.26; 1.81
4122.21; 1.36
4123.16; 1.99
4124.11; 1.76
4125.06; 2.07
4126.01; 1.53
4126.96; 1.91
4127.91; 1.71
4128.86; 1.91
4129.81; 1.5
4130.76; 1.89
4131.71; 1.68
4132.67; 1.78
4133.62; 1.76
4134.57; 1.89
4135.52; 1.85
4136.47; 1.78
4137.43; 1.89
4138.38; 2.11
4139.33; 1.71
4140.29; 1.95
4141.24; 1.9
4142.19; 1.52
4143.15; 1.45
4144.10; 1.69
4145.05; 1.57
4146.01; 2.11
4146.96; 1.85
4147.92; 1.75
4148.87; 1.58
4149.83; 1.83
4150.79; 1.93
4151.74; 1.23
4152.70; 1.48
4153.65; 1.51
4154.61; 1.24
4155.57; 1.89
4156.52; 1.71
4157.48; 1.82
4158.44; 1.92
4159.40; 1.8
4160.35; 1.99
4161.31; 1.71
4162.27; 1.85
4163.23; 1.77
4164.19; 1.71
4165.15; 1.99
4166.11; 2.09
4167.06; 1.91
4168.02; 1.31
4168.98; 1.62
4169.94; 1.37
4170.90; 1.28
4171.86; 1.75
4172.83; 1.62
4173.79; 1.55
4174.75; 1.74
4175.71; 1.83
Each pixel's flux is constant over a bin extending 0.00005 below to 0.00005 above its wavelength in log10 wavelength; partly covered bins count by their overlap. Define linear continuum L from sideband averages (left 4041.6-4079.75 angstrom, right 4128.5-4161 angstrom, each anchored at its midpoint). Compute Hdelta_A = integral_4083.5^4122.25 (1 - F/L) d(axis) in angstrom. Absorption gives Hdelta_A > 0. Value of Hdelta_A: -1.64 angstrom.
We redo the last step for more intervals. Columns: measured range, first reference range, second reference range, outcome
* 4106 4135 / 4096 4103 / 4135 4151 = -0.3 angstrom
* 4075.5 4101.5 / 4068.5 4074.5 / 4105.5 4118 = -2.2 angstrom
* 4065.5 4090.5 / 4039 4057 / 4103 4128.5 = -0.6 angstrom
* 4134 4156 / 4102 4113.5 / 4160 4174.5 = -0.5 angstrom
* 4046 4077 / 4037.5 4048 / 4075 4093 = 2.9 angstrom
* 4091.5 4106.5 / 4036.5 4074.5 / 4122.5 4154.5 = -0.1 angstrom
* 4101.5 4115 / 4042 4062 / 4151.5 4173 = 0.0 angstrom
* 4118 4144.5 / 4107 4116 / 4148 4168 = 0.5 angstrom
